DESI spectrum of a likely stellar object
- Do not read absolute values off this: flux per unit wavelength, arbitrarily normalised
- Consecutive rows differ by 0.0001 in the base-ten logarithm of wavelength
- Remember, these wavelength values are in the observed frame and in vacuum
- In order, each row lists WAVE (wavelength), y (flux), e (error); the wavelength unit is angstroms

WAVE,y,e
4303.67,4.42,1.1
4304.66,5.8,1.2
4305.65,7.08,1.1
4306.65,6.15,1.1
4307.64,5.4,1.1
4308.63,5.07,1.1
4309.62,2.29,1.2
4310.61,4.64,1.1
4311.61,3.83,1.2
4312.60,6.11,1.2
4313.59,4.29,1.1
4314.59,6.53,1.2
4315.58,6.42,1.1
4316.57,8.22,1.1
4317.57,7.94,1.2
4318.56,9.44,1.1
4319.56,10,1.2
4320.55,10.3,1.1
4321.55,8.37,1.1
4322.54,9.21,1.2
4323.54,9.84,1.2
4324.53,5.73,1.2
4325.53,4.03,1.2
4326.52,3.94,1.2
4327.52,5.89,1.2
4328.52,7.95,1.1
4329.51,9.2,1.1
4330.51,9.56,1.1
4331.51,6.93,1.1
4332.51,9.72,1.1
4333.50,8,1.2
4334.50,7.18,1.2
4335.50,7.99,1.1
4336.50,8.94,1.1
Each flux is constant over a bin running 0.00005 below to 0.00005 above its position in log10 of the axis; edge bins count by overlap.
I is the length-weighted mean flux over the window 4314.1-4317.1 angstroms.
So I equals 7.07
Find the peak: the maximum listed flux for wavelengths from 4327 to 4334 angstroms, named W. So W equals 9.72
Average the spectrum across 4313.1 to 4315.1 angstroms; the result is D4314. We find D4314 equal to 5.41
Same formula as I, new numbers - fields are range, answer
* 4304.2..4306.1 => 6.44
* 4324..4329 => 5.53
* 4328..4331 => 8.88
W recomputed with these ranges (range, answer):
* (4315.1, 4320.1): 10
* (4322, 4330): 9.84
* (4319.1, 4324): 10.3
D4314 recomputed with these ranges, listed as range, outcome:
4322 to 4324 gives 9.49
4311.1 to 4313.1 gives 4.96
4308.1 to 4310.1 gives 3.73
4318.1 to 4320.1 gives 9.74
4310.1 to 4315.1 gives 5.07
